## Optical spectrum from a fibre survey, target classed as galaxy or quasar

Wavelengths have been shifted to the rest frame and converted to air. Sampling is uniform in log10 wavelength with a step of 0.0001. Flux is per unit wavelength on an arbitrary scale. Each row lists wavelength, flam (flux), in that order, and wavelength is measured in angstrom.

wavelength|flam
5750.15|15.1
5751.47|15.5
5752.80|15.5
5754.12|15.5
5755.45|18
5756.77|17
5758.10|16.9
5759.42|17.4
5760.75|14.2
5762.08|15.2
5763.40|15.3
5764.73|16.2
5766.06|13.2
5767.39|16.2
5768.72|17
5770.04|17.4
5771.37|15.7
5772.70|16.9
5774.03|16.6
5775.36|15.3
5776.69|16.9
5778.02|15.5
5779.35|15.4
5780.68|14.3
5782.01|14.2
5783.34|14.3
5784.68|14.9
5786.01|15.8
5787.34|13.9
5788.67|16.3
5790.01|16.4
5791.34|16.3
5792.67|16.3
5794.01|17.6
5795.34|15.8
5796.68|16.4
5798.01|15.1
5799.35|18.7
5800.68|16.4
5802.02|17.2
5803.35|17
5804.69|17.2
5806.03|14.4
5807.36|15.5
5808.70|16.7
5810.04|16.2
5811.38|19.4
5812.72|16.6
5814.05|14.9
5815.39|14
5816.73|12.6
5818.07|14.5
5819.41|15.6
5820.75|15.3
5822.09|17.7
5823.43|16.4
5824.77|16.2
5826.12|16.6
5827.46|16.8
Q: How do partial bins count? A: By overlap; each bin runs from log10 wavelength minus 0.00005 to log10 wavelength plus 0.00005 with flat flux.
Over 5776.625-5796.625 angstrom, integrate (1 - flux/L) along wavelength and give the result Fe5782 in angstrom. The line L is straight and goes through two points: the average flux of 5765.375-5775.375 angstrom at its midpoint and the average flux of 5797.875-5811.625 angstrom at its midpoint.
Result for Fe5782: 1.0 angstrom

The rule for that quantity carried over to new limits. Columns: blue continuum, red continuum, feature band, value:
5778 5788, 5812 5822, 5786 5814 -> -2.9 angstrom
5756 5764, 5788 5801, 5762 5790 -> 1.2 angstrom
